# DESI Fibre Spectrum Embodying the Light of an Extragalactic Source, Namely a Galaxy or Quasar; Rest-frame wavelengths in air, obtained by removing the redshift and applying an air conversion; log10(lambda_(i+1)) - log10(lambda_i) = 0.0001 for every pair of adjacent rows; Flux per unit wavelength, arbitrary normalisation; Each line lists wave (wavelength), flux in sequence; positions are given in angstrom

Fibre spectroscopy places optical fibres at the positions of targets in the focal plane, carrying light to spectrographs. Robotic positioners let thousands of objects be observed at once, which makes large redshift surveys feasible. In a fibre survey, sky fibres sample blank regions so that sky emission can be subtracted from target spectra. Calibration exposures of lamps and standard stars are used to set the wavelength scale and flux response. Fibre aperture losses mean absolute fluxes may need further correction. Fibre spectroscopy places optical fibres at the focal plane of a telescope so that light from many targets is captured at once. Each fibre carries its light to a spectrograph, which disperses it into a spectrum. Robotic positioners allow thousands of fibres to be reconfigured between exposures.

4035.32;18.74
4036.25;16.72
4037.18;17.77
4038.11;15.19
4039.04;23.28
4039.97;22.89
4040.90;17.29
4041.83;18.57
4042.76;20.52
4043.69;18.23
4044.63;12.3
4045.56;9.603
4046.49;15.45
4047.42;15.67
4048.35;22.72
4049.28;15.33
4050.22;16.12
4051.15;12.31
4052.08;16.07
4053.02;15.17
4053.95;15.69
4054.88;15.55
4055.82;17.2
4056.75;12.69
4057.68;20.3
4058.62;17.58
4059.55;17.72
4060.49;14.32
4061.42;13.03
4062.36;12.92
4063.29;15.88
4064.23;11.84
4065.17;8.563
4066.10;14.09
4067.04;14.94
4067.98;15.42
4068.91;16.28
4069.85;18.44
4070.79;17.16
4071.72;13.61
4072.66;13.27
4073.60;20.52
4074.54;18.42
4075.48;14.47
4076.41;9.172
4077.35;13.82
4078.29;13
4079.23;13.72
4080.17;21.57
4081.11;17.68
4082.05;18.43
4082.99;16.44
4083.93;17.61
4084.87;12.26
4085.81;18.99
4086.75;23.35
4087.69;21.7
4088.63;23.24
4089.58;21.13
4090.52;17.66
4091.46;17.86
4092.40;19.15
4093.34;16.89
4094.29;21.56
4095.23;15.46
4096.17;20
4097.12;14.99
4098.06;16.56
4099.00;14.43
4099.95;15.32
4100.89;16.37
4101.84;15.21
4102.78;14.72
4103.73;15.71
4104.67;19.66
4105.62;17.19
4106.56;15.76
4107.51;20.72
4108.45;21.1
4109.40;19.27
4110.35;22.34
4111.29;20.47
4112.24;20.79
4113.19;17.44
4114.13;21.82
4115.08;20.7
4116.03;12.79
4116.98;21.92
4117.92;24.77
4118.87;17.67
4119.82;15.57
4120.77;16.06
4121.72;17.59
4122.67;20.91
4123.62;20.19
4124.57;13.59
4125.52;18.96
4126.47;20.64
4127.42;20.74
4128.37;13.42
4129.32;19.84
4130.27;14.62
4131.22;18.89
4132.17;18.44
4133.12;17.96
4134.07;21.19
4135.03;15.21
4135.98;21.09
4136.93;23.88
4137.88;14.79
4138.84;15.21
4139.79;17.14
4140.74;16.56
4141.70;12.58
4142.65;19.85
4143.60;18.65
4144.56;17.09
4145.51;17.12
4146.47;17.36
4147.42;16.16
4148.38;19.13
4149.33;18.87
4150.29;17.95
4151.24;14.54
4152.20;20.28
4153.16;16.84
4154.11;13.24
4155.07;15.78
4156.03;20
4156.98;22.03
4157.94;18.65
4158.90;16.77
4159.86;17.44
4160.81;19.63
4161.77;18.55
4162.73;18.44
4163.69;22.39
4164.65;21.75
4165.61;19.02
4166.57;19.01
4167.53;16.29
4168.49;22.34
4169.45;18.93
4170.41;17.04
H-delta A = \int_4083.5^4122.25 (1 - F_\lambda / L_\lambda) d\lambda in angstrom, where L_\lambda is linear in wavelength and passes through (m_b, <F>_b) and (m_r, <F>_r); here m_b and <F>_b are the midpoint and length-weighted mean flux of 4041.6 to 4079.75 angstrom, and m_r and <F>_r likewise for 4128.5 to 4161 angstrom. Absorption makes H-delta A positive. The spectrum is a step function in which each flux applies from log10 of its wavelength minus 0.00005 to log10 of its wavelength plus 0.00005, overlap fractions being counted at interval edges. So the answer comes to -4.4 angstrom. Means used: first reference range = 15.3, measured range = 18.4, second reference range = 17.7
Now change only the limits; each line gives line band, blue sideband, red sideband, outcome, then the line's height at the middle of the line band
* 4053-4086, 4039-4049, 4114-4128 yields 4.6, 18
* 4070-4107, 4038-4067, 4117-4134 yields 0.2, 17.1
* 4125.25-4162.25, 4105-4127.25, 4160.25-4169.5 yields 2.9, 19.4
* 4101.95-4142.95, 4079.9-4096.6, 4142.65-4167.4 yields 0.6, 18.6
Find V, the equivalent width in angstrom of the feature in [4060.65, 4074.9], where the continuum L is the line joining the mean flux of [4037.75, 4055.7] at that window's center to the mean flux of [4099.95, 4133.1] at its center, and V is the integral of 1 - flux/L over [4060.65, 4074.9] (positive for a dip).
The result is 1.92 angstrom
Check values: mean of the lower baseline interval 16.7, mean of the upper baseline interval 18.4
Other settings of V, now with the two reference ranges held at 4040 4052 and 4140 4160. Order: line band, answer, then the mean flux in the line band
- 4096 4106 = 0.4 angstrom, 16.2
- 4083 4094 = -1.4 angstrom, 19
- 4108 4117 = -1.4 angstrom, 19.7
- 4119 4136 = -0.7 angstrom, 18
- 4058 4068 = 1.4 angstrom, 14.2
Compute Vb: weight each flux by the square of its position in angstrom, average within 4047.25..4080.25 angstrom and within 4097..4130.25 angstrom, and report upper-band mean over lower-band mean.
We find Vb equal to 1.21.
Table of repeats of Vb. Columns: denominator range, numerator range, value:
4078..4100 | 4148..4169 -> 1.07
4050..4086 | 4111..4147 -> 1.22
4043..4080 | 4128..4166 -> 1.23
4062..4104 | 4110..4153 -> 1.14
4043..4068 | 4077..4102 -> 1.19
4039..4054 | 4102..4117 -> 1.15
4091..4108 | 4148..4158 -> 1.07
